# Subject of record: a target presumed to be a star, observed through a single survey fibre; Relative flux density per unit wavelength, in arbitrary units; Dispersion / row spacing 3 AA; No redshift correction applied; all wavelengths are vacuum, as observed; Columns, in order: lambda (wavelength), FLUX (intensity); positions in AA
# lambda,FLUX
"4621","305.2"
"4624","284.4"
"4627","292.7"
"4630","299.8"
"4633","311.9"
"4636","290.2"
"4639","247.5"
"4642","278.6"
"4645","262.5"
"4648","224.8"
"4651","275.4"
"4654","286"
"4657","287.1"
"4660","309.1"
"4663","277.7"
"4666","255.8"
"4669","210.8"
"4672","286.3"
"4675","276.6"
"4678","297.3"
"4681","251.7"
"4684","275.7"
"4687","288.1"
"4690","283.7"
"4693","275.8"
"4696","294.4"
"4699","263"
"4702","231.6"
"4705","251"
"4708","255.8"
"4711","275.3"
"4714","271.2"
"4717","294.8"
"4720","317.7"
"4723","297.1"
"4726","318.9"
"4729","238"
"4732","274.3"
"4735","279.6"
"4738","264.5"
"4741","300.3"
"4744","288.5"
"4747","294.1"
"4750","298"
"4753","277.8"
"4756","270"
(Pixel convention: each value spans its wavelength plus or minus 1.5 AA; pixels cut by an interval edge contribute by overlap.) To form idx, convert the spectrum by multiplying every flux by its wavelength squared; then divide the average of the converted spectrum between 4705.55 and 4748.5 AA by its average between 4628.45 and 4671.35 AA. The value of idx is 1.07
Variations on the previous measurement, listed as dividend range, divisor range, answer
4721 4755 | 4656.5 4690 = 1.07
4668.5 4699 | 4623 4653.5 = 1.01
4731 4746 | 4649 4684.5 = 1.06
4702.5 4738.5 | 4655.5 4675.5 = 1.04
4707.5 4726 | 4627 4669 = 1.08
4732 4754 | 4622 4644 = 1.05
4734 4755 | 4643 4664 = 1.08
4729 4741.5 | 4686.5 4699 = 0.98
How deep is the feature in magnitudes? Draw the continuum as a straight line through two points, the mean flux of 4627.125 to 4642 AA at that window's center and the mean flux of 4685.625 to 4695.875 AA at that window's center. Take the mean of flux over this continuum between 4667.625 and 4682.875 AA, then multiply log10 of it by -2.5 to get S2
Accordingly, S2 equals 0.077 mag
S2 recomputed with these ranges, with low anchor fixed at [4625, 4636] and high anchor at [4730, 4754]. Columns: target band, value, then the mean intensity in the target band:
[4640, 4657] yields 0.11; 267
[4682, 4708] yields 0.08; 269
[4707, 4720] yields 0.03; 280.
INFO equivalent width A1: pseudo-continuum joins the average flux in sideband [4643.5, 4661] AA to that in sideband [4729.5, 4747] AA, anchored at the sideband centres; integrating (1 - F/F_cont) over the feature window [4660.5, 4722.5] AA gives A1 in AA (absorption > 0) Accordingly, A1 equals 0.8 AA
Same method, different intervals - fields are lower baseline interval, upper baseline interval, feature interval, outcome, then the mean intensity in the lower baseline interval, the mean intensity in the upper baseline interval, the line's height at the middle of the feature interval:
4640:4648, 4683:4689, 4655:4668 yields -0.5 AA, 261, 283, 270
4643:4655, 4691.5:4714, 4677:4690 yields -0.7 AA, 262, 264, 263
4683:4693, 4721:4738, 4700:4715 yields 1.3 AA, 282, 281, 282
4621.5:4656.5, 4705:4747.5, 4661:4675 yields 0.9 AA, 279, 282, 280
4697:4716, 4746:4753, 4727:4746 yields 0.5 AA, 260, 292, 282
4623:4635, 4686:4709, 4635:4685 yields 2.5 AA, 297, 268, 284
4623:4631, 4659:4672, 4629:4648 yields 0.5 AA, 292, 264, 284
